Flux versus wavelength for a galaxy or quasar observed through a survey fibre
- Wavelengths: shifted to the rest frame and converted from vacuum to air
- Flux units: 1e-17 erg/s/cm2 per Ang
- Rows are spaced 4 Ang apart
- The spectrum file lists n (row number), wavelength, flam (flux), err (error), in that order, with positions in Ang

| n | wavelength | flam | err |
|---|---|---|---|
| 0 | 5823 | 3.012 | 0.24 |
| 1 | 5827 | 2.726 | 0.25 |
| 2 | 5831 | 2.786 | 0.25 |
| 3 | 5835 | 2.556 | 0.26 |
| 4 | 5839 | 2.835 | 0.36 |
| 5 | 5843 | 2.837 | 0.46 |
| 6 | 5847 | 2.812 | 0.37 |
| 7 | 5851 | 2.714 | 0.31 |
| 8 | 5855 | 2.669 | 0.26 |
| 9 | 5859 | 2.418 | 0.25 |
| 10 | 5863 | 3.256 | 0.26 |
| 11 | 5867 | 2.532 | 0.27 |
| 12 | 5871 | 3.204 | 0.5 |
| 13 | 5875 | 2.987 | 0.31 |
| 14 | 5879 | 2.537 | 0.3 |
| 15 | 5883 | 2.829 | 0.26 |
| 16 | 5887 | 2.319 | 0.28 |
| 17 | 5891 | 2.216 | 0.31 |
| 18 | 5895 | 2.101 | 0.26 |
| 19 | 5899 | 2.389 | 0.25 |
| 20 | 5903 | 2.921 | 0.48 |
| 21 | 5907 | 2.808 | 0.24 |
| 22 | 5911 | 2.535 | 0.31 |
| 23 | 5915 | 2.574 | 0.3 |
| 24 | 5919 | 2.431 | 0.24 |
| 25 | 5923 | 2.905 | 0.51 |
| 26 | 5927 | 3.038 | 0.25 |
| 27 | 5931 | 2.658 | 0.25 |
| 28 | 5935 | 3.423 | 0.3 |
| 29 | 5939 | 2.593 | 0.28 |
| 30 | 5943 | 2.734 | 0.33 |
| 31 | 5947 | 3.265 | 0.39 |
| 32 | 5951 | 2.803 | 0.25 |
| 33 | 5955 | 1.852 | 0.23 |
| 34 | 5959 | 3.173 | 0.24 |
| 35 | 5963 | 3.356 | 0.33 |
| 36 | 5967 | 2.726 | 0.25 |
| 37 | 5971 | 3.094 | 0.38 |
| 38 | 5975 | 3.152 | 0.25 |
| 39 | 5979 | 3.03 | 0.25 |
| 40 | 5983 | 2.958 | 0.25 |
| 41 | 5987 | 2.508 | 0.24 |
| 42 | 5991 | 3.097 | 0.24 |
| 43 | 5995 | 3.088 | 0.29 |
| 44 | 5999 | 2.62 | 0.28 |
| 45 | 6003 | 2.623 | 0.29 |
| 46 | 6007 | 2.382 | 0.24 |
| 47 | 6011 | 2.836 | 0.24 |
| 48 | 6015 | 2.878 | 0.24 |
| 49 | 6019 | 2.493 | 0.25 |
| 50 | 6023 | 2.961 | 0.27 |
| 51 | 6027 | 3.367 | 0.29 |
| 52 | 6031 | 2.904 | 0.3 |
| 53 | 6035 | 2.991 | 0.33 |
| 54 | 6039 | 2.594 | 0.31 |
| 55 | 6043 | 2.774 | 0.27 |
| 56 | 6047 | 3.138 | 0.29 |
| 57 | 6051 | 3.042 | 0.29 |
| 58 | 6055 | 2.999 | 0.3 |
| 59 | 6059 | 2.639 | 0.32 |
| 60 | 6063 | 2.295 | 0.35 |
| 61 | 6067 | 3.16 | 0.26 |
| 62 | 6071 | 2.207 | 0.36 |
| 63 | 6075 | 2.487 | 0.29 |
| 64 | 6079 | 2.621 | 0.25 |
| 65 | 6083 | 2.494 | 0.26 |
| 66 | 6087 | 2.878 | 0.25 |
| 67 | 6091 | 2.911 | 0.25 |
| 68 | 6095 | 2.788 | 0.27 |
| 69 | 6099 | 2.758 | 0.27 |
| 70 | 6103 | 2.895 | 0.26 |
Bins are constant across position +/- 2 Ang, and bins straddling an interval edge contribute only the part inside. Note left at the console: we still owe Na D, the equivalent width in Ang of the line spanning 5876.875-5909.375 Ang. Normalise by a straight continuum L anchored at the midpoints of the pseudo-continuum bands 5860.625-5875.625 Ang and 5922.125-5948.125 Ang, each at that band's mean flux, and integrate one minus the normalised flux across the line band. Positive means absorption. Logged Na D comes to 4.9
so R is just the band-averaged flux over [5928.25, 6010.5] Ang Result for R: 2.86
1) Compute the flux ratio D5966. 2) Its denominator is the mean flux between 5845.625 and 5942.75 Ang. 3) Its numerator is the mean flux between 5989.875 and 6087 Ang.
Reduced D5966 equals 1.03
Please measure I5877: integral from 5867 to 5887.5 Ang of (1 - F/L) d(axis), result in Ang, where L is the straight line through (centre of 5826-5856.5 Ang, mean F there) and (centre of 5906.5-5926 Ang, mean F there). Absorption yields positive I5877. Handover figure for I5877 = -0.6 Ang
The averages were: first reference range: 2.74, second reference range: 2.66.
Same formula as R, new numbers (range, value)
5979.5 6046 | 2.83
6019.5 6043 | 2.92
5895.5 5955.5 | 2.73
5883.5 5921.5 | 2.5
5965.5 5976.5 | 3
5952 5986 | 2.9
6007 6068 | 2.85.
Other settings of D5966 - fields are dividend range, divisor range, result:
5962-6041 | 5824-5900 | 1.07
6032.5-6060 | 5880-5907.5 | 1.16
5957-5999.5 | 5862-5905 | 1.13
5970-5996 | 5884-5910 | 1.20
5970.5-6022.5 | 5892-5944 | 1.05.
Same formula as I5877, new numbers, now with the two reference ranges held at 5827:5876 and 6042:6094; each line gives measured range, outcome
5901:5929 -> 0.3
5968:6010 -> -1.4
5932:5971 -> -1.6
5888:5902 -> 2.5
